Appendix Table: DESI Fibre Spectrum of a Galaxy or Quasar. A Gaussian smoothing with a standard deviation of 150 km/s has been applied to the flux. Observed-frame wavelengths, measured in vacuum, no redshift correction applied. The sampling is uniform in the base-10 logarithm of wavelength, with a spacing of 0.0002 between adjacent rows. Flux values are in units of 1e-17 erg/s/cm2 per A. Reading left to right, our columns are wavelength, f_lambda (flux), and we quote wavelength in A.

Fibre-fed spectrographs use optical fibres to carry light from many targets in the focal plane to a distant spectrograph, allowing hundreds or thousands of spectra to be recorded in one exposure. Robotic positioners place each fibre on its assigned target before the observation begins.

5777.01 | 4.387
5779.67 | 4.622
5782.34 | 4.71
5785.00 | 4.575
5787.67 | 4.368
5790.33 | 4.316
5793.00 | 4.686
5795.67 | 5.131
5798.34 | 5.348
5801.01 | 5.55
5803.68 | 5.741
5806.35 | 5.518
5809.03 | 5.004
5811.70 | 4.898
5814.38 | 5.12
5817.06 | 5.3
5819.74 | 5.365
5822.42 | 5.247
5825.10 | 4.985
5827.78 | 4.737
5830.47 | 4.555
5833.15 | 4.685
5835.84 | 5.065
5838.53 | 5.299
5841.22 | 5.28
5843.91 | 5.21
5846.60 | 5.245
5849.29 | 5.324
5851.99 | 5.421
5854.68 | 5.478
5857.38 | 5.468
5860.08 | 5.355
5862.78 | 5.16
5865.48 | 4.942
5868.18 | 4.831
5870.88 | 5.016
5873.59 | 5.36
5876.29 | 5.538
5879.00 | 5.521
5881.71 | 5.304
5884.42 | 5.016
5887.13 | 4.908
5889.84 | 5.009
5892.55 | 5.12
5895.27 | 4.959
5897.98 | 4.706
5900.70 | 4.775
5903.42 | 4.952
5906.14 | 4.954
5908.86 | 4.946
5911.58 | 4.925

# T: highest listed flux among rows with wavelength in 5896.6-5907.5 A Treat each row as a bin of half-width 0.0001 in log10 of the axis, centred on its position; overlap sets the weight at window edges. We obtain 4.954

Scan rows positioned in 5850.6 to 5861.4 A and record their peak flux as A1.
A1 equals 5.478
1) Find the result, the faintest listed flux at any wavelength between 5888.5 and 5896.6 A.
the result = 4.959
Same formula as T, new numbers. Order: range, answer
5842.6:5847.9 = 5.245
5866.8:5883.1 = 5.538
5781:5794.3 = 4.71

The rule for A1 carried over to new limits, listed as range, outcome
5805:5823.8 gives 5.518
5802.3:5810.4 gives 5.741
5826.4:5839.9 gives 5.299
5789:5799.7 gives 5.348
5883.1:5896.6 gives 5.12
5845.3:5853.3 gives 5.421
